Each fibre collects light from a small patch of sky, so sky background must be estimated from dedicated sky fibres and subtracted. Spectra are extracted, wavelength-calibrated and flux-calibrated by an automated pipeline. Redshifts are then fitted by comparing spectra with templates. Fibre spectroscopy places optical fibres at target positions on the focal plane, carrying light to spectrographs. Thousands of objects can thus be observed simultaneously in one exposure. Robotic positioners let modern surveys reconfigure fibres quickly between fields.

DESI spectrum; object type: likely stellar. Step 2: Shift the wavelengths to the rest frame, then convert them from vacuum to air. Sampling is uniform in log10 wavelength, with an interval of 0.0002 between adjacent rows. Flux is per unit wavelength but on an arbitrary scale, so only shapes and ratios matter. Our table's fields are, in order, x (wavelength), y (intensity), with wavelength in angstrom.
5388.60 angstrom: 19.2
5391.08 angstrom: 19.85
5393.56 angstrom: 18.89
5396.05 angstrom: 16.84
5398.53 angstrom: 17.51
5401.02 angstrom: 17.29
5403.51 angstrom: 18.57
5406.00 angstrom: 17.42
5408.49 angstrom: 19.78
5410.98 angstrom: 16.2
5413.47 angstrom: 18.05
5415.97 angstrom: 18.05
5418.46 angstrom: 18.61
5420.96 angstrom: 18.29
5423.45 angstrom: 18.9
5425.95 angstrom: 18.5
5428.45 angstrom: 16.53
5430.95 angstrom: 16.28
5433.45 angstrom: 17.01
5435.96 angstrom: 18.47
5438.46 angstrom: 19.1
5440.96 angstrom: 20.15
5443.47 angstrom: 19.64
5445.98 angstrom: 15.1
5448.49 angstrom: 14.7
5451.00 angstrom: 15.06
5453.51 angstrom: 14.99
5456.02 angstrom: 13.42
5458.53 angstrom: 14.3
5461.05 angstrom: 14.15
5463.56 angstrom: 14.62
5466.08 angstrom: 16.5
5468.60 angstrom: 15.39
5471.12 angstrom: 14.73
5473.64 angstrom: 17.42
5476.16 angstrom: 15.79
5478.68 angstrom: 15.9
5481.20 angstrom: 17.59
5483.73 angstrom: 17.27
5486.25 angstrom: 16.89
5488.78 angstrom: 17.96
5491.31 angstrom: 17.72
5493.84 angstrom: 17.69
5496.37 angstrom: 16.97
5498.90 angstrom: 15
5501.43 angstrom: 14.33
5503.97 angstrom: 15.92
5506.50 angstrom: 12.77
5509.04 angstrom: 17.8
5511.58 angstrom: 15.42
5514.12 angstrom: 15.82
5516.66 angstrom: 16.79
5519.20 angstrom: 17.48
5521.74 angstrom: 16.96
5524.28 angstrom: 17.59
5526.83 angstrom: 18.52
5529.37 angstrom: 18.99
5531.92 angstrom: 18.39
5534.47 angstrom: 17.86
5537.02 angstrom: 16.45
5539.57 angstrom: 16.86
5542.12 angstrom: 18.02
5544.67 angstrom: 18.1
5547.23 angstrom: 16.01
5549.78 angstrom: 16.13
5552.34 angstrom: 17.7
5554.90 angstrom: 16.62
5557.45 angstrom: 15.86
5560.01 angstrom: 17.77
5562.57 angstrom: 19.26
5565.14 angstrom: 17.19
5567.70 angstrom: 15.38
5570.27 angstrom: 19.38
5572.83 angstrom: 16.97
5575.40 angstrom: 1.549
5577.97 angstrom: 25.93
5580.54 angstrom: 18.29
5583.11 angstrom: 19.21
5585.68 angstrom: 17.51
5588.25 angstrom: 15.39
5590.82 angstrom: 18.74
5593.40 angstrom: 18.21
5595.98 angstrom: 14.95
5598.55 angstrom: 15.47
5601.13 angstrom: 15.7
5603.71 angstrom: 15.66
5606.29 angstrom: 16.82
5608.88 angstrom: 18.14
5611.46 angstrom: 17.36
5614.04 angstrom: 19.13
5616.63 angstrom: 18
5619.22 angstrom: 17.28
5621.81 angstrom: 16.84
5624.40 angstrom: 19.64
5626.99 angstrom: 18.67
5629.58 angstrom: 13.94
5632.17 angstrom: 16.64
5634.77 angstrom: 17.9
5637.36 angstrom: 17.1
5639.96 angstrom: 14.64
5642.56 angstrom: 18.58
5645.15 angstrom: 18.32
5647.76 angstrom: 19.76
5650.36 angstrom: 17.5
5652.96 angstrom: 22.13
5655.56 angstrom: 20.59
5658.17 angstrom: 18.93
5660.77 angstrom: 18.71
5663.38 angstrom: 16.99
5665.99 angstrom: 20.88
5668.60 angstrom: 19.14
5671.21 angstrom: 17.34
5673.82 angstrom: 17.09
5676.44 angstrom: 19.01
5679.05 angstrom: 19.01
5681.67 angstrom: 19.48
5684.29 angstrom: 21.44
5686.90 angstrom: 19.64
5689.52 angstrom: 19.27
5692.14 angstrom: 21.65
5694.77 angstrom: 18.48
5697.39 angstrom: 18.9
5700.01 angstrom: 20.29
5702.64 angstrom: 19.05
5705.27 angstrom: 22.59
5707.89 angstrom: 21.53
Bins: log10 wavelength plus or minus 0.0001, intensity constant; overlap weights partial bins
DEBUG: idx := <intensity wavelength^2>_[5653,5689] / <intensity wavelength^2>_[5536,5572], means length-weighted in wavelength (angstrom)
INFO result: 1.2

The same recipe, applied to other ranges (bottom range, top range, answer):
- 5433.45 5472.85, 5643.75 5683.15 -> 1.28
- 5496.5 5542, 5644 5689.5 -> 1.21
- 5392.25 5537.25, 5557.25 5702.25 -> 1.13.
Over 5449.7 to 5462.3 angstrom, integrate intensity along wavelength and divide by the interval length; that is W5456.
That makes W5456 14.4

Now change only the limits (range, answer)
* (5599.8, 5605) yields 15.7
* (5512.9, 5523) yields 16.8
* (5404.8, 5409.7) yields 18.6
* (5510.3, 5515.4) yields 15.6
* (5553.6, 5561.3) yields 16.8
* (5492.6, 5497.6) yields 17.3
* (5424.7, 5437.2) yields 17.3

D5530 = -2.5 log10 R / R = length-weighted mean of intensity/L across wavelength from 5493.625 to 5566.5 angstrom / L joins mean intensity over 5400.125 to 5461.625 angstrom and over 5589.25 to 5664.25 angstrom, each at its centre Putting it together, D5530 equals 0.03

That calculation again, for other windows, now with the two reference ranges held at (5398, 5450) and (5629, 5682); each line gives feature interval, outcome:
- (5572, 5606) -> 0.11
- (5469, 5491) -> 0.08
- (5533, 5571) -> 0.05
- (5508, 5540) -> 0.04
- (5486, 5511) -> 0.11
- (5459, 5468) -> 0.19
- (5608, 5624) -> 0.02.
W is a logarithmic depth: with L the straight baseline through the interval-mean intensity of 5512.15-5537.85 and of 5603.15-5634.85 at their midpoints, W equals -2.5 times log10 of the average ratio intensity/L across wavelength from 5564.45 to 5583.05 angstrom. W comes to 0.06 mag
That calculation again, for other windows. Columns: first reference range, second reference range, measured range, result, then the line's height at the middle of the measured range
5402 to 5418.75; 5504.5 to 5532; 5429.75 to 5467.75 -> 0.09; 17.6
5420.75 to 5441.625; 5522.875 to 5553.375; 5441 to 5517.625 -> 0.12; 17.8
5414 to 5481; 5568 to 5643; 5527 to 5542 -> -0.06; 16.8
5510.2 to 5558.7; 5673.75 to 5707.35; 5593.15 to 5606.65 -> 0.15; 18.3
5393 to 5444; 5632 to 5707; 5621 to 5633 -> 0.10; 18.9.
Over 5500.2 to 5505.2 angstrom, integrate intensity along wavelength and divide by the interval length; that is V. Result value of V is 15.1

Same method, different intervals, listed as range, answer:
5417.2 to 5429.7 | 18.2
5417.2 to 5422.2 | 18.5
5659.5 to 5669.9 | 18.9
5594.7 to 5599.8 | 15.2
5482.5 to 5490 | 17.4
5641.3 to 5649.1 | 18.9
